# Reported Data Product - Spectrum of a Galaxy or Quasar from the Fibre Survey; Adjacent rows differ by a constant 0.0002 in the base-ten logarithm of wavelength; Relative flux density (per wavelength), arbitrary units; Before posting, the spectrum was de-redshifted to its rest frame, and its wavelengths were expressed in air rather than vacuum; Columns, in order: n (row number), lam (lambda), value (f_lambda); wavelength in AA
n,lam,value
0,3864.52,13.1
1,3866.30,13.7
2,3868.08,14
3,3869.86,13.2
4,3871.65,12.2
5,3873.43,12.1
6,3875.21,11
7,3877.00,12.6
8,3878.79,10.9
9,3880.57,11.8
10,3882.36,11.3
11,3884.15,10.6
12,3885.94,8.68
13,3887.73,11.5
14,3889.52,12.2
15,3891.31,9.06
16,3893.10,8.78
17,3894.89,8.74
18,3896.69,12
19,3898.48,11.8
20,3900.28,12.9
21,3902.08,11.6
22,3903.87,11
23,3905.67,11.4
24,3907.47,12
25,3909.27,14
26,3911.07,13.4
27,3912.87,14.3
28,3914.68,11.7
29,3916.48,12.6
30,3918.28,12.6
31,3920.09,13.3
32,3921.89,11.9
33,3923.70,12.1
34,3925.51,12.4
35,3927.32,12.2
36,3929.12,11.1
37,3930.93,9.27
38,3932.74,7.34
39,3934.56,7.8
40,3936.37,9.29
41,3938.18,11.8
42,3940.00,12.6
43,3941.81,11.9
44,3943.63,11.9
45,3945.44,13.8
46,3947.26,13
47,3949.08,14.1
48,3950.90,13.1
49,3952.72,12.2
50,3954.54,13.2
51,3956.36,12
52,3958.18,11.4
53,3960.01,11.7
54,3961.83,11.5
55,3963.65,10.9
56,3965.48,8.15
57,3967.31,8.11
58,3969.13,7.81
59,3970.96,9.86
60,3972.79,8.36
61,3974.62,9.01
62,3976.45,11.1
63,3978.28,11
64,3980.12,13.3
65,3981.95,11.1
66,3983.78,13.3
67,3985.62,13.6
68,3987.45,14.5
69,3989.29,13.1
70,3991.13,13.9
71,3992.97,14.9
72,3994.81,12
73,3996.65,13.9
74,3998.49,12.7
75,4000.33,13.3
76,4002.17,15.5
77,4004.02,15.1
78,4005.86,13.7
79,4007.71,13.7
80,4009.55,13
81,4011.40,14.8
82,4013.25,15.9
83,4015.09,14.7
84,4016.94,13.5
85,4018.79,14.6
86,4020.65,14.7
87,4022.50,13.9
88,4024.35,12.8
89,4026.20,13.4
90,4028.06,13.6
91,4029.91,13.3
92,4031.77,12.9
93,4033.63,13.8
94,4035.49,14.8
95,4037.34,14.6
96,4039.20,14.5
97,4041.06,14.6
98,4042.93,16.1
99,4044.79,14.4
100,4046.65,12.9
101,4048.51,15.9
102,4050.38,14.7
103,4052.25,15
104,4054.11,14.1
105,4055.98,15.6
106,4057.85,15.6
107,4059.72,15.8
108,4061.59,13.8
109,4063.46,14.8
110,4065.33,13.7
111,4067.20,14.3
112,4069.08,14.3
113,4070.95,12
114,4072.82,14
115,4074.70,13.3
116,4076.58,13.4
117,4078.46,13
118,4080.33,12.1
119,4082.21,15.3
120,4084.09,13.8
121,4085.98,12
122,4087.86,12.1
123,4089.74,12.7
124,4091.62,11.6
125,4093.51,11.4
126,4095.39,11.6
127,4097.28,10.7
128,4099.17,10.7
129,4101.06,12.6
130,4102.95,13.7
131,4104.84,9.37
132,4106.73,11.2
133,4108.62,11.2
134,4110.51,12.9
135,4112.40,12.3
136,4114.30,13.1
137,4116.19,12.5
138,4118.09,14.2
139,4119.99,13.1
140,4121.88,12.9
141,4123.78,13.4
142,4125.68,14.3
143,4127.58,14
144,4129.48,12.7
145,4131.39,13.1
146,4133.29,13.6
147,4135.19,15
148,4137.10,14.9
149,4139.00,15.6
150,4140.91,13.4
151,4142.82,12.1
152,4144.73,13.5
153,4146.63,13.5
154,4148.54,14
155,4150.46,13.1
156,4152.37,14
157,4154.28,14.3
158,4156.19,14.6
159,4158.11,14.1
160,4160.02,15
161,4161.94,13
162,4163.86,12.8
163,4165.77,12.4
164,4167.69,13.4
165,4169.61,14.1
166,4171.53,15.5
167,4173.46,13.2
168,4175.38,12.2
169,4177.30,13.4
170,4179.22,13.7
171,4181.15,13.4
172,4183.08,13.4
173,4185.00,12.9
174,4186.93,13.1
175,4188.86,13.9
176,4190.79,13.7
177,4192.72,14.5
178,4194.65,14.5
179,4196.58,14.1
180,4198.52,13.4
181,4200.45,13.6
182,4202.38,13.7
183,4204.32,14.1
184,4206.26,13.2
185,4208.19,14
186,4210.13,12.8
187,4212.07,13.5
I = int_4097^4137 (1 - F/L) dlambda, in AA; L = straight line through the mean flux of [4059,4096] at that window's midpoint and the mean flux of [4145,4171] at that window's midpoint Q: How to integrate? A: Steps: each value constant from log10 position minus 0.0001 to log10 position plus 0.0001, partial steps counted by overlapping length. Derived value 2.1 AA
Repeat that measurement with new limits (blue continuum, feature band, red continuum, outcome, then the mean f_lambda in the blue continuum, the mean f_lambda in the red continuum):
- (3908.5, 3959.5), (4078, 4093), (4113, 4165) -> 0.5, 12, 13.7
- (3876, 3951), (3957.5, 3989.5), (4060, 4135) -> 2.8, 11.6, 12.9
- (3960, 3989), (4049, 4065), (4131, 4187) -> -3.7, 10.9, 13.7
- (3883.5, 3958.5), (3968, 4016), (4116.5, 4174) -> -1.8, 11.6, 13.7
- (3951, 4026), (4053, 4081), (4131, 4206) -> -2.0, 12.6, 13.7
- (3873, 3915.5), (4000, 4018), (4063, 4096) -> -2.7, 11.5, 13.1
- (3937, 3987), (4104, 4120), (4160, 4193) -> 0.9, 11.5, 13.5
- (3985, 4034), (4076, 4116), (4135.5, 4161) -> 5.0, 13.9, 14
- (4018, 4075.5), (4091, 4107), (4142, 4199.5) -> 2.9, 14.3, 13.6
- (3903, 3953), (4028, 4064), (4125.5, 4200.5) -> -4.9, 11.9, 13.7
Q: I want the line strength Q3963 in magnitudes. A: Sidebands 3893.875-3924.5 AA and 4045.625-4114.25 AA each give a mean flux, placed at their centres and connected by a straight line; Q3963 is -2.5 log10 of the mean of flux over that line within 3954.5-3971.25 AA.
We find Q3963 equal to 0.20 mag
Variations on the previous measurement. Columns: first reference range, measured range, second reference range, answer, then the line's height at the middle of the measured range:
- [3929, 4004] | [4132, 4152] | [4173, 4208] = -0.055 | 13.2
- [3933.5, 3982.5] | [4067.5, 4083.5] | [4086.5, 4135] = -0.111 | 12.2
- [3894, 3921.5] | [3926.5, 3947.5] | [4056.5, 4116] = 0.130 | 12.3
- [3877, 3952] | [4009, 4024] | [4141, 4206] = -0.161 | 12.4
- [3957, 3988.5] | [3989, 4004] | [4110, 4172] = -0.217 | 11.3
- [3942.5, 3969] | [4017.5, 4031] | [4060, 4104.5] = -0.117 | 12.3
